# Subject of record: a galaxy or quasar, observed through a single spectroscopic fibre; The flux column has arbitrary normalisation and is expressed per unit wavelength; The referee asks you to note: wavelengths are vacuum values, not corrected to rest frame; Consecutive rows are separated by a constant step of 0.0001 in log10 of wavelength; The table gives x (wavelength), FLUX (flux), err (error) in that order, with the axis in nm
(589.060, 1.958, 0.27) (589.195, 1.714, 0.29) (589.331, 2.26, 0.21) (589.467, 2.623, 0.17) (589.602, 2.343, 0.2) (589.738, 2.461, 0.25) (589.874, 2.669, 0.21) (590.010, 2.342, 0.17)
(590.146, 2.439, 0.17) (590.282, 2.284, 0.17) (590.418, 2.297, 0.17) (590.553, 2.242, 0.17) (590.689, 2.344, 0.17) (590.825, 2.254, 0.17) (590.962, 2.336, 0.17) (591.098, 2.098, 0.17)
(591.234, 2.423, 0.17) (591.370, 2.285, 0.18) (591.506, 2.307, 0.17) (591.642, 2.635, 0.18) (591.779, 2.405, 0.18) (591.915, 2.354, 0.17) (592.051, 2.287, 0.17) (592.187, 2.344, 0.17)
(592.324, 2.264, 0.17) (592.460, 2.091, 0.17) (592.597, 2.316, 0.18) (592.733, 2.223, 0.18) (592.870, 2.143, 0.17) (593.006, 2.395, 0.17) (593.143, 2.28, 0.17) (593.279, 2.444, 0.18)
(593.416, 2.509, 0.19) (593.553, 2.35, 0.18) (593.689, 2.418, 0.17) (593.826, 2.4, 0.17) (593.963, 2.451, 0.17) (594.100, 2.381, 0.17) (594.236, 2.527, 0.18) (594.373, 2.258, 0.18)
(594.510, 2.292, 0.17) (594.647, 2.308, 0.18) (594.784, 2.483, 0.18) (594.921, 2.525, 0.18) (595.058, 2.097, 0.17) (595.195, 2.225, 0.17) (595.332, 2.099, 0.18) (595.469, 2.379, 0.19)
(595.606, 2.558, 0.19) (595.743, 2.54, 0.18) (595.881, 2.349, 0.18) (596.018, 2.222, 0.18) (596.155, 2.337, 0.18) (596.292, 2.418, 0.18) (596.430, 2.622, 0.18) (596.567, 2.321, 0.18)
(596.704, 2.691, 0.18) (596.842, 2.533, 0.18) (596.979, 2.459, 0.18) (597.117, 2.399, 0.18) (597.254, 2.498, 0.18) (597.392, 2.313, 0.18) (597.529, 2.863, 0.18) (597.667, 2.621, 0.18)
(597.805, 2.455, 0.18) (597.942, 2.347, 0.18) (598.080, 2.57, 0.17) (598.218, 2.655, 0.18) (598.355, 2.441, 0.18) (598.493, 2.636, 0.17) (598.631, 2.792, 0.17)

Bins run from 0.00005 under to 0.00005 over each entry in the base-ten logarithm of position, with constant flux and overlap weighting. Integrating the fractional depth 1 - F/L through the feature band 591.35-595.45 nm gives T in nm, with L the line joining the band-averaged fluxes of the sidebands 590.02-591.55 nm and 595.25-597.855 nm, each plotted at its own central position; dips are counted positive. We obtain 0.058 nm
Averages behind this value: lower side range 2.3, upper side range 2.46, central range 2.34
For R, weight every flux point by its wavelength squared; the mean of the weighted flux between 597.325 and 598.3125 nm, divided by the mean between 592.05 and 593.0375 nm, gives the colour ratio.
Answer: 1.15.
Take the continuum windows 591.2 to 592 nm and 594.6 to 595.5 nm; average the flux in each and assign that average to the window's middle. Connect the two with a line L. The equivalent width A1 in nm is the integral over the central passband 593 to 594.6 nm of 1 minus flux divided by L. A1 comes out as -0.038 nm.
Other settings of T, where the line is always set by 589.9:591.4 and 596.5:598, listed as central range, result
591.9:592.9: 0.05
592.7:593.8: 0.02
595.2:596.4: 0.05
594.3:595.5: 0.07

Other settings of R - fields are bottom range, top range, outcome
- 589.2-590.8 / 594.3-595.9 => 1.01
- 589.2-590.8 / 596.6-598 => 1.09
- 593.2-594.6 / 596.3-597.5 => 1.05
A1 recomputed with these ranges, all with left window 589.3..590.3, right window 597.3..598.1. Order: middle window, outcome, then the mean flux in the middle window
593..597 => 0.161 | 2.4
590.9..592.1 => 0.053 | 2.35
